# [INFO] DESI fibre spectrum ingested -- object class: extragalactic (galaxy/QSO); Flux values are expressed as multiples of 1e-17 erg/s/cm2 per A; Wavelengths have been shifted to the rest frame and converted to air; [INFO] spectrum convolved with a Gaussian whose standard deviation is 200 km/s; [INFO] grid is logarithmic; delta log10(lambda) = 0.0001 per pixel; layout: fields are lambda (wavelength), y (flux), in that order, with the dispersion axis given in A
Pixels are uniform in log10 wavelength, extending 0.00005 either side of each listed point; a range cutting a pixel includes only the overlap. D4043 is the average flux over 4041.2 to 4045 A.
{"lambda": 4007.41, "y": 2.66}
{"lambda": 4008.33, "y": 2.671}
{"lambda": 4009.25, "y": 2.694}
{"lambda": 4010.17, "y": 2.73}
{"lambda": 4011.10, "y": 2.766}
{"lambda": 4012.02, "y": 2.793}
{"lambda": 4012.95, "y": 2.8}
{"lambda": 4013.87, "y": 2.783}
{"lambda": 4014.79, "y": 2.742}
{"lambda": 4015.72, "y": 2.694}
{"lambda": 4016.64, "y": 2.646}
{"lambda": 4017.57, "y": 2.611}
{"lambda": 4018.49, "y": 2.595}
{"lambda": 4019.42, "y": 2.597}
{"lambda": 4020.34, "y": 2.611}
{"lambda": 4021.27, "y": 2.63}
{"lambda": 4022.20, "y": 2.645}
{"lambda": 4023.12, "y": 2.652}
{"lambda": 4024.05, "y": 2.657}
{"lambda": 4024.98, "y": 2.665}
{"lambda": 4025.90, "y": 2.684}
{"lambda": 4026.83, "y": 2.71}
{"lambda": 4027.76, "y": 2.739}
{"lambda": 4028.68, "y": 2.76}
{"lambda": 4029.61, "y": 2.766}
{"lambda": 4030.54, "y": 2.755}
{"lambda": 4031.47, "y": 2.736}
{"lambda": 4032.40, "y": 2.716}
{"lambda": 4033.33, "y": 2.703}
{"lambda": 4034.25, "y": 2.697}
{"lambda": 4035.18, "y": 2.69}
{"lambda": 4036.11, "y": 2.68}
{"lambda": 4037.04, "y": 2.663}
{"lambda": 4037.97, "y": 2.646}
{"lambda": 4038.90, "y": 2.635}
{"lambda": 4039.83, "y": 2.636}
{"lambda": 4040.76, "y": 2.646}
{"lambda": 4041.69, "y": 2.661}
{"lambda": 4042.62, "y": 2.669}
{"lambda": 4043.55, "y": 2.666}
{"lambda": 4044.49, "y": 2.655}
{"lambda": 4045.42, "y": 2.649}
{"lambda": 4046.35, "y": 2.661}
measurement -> 2.66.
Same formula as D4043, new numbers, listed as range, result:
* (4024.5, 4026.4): 2.68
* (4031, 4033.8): 2.72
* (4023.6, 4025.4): 2.66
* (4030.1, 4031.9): 2.74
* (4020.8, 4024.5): 2.64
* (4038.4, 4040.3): 2.64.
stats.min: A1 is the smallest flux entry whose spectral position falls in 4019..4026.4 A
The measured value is 2.597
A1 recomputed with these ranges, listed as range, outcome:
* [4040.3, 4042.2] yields 2.646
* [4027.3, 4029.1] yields 2.739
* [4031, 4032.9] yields 2.716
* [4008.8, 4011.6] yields 2.694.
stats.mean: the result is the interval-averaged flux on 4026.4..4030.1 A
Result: 2.74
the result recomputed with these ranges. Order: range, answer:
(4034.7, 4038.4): 2.67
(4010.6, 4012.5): 2.77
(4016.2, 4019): 2.61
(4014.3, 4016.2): 2.72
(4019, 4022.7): 2.62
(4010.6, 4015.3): 2.77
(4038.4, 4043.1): 2.65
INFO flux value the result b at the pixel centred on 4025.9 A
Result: 2.684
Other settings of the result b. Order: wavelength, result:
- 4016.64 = 2.646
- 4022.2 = 2.645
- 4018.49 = 2.595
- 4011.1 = 2.766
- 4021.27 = 2.63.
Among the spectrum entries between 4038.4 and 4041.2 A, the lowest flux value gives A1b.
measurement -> 2.635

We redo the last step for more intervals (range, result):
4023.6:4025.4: 2.657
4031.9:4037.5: 2.663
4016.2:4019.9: 2.595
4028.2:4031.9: 2.736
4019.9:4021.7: 2.611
